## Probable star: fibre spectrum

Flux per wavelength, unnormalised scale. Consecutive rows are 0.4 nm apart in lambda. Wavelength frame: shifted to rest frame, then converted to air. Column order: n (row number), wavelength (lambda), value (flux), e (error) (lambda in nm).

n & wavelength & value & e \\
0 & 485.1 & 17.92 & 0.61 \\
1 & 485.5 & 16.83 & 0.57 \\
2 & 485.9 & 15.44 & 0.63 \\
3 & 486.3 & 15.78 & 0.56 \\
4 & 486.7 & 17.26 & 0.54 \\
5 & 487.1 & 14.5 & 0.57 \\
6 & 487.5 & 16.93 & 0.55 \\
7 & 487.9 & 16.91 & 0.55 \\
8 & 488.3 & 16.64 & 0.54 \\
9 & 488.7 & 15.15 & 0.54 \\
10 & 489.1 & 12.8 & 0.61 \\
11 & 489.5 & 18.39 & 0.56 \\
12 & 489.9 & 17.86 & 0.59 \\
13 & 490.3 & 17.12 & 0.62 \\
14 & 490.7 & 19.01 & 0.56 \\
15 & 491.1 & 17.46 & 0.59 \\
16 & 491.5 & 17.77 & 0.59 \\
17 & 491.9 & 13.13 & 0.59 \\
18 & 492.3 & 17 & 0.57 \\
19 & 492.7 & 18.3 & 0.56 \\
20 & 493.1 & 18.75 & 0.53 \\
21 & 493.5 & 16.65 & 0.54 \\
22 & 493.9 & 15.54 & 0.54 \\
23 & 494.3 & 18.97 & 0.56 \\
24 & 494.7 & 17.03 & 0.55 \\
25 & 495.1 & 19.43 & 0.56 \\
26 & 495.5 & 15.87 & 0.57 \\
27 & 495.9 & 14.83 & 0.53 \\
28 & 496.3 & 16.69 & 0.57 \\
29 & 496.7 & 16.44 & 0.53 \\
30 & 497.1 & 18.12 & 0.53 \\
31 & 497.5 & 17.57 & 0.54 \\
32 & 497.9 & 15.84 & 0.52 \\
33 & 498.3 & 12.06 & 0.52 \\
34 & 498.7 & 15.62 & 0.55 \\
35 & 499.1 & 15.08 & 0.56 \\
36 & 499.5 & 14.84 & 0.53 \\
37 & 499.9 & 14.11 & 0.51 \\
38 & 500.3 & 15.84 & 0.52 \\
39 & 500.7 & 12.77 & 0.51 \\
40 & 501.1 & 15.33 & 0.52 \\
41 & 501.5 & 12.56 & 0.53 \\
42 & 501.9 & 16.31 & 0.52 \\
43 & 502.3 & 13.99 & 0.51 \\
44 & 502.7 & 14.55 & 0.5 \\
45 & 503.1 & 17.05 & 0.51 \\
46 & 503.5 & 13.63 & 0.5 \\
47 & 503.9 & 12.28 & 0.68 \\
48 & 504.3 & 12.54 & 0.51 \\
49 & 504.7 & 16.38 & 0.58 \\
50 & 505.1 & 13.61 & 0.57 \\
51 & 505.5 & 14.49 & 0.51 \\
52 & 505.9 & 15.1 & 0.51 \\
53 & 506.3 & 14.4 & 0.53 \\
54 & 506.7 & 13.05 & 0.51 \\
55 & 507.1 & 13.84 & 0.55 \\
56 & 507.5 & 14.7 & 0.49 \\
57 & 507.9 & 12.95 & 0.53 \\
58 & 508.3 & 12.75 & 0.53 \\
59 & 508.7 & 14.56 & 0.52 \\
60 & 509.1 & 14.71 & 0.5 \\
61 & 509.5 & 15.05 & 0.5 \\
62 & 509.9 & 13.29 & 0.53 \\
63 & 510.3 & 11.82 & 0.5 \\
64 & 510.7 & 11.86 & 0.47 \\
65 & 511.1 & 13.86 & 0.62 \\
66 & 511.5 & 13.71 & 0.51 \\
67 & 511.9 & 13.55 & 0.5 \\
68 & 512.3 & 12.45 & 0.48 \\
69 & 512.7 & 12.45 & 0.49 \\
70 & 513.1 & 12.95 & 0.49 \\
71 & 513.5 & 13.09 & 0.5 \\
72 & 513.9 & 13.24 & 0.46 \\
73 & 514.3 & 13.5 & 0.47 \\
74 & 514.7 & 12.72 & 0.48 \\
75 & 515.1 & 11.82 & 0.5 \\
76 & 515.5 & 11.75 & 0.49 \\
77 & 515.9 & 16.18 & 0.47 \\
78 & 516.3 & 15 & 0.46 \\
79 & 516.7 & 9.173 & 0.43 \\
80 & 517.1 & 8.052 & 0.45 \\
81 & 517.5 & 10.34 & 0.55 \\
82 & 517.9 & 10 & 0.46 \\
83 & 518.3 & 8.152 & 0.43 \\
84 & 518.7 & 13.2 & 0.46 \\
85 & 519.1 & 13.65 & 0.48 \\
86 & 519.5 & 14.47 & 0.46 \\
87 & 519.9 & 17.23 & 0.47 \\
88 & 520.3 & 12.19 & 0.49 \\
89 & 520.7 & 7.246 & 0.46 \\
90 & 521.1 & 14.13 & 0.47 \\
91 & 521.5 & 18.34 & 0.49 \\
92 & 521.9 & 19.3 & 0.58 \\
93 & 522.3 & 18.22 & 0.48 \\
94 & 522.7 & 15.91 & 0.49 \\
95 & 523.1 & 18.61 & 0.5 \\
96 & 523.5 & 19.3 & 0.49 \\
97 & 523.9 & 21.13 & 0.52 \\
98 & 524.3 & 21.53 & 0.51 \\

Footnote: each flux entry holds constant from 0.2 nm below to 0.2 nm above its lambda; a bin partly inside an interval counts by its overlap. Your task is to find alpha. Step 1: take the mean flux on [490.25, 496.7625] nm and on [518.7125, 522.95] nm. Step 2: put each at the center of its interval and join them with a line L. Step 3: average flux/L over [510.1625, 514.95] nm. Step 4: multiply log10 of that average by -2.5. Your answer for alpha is 0.21 mag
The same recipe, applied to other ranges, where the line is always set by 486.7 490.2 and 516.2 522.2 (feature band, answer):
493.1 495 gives -0.115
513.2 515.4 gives 0.040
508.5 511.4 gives 0.016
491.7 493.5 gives -0.068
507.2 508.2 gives 0.026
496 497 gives -0.083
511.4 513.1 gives 0.045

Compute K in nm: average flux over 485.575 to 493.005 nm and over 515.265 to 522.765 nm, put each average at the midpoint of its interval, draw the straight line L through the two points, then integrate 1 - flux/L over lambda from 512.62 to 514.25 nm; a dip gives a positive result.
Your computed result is 0.10 nm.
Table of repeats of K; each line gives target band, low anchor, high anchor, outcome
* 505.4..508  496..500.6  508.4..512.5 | 0.00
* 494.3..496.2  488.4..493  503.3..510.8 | -0.13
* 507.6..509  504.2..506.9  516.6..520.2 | 0.01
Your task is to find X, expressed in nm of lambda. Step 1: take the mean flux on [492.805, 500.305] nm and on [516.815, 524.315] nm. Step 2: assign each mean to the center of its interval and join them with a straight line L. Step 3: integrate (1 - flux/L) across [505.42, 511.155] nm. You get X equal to 0.64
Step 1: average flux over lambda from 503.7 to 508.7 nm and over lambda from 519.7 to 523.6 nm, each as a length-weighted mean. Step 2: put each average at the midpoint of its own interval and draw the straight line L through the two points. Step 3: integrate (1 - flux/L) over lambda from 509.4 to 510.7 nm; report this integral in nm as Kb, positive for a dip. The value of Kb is 0.123 nm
